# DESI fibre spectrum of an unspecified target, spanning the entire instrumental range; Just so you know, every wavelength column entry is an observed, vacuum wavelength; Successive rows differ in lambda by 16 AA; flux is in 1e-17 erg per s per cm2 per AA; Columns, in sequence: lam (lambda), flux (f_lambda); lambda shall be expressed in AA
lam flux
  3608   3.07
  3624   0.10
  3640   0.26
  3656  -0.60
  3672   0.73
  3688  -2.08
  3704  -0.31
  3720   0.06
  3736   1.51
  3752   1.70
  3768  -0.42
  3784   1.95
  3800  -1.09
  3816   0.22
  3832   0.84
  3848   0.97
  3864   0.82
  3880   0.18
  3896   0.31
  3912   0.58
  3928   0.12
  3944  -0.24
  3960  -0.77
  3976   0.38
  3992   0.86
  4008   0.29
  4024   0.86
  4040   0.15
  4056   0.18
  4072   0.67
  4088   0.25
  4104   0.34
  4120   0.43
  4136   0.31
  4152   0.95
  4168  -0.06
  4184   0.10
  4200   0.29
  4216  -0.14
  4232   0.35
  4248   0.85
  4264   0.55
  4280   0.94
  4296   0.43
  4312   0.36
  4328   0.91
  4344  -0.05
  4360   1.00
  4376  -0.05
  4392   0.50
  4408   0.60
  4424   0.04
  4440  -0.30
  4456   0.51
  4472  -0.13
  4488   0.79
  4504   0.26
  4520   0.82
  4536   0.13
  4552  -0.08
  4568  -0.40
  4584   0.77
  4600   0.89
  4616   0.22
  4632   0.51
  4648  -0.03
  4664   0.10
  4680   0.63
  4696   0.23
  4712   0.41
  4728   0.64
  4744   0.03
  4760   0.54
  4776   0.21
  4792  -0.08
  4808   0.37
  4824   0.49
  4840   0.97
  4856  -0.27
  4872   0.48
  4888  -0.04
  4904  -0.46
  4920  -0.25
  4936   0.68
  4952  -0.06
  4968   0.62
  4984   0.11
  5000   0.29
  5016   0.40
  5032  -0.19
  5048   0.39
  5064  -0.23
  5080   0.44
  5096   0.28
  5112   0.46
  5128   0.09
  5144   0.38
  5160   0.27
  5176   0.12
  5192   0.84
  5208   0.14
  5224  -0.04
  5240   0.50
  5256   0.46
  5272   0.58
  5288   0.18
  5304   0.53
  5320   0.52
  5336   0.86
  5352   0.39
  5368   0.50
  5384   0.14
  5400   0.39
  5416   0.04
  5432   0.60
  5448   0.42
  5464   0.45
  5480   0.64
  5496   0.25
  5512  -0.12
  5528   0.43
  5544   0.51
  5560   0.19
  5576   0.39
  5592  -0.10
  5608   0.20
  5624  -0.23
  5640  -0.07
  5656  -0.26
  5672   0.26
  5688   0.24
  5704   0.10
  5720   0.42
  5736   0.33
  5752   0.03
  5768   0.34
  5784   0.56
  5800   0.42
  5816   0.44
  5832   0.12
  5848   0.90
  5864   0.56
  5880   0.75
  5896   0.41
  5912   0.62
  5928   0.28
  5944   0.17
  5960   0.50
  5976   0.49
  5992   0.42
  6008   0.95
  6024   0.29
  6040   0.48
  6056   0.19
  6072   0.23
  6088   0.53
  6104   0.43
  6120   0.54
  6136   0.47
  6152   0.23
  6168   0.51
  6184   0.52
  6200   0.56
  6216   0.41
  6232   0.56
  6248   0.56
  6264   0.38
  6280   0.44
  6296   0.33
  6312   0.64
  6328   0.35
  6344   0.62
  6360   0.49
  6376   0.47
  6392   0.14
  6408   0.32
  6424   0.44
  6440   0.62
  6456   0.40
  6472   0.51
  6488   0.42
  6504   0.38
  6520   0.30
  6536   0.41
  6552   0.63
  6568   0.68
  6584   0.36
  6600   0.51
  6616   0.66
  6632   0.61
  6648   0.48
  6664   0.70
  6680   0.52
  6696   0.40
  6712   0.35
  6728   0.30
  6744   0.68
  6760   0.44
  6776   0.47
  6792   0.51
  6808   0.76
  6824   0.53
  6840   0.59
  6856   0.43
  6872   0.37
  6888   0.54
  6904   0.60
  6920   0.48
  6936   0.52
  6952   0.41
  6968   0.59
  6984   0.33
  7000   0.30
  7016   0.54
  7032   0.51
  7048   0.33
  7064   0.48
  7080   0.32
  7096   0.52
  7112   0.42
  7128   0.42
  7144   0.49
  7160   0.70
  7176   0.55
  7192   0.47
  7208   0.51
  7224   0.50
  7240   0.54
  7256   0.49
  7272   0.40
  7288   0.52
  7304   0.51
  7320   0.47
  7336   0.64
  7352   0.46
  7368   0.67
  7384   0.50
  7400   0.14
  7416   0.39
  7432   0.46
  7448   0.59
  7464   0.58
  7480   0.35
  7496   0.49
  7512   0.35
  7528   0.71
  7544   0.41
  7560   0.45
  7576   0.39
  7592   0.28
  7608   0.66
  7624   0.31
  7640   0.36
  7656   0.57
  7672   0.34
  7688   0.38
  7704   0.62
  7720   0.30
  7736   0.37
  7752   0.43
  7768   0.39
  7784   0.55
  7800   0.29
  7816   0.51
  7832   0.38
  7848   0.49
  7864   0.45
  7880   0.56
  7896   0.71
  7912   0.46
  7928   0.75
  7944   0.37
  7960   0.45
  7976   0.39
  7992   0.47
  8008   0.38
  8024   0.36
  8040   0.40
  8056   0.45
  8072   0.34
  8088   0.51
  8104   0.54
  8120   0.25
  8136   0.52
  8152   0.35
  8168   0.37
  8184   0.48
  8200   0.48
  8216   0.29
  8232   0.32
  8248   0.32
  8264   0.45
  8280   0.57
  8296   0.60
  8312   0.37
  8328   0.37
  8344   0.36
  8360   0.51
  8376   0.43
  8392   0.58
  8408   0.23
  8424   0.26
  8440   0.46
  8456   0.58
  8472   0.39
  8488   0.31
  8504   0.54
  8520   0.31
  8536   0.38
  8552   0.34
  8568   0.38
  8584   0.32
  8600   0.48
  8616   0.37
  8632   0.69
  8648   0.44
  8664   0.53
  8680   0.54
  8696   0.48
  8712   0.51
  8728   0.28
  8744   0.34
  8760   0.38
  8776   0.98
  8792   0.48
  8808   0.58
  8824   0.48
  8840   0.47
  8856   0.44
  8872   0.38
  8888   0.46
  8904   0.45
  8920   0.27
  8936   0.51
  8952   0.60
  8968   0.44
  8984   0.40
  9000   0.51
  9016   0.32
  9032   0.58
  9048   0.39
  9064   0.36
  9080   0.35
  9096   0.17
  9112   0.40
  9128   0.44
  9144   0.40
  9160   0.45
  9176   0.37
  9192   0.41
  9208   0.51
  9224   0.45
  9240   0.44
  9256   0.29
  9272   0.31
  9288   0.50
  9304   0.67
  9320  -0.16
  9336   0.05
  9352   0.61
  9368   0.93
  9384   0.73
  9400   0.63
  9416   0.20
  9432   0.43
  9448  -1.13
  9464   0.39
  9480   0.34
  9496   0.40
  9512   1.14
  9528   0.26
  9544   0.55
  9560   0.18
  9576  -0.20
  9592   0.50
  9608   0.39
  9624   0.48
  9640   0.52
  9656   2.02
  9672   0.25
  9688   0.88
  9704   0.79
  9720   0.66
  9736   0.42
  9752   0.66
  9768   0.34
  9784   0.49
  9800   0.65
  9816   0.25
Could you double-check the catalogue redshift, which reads 0.471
